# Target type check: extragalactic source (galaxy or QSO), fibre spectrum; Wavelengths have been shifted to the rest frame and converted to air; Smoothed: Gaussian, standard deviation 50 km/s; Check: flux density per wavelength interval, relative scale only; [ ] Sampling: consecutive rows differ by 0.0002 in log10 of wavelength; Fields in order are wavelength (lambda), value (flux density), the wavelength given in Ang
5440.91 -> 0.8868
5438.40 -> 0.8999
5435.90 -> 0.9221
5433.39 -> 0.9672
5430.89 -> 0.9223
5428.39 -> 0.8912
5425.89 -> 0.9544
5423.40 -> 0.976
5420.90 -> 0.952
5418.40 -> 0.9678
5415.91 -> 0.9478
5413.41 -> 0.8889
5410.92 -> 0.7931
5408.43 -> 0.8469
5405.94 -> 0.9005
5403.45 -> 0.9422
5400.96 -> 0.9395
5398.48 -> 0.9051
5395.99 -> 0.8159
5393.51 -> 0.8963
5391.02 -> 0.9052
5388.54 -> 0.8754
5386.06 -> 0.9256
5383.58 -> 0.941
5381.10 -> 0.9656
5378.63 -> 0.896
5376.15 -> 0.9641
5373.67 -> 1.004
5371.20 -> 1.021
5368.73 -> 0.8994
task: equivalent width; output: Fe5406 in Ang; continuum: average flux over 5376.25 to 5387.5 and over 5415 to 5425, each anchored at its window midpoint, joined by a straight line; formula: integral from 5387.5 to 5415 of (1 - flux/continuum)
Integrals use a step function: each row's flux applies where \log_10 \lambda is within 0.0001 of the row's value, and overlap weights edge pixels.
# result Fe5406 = 1.9 Ang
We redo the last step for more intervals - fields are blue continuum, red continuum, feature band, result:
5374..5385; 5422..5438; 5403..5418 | 0.84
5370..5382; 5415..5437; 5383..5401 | 1.23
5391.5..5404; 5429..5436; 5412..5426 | -0.38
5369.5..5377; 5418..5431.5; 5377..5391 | 0.88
